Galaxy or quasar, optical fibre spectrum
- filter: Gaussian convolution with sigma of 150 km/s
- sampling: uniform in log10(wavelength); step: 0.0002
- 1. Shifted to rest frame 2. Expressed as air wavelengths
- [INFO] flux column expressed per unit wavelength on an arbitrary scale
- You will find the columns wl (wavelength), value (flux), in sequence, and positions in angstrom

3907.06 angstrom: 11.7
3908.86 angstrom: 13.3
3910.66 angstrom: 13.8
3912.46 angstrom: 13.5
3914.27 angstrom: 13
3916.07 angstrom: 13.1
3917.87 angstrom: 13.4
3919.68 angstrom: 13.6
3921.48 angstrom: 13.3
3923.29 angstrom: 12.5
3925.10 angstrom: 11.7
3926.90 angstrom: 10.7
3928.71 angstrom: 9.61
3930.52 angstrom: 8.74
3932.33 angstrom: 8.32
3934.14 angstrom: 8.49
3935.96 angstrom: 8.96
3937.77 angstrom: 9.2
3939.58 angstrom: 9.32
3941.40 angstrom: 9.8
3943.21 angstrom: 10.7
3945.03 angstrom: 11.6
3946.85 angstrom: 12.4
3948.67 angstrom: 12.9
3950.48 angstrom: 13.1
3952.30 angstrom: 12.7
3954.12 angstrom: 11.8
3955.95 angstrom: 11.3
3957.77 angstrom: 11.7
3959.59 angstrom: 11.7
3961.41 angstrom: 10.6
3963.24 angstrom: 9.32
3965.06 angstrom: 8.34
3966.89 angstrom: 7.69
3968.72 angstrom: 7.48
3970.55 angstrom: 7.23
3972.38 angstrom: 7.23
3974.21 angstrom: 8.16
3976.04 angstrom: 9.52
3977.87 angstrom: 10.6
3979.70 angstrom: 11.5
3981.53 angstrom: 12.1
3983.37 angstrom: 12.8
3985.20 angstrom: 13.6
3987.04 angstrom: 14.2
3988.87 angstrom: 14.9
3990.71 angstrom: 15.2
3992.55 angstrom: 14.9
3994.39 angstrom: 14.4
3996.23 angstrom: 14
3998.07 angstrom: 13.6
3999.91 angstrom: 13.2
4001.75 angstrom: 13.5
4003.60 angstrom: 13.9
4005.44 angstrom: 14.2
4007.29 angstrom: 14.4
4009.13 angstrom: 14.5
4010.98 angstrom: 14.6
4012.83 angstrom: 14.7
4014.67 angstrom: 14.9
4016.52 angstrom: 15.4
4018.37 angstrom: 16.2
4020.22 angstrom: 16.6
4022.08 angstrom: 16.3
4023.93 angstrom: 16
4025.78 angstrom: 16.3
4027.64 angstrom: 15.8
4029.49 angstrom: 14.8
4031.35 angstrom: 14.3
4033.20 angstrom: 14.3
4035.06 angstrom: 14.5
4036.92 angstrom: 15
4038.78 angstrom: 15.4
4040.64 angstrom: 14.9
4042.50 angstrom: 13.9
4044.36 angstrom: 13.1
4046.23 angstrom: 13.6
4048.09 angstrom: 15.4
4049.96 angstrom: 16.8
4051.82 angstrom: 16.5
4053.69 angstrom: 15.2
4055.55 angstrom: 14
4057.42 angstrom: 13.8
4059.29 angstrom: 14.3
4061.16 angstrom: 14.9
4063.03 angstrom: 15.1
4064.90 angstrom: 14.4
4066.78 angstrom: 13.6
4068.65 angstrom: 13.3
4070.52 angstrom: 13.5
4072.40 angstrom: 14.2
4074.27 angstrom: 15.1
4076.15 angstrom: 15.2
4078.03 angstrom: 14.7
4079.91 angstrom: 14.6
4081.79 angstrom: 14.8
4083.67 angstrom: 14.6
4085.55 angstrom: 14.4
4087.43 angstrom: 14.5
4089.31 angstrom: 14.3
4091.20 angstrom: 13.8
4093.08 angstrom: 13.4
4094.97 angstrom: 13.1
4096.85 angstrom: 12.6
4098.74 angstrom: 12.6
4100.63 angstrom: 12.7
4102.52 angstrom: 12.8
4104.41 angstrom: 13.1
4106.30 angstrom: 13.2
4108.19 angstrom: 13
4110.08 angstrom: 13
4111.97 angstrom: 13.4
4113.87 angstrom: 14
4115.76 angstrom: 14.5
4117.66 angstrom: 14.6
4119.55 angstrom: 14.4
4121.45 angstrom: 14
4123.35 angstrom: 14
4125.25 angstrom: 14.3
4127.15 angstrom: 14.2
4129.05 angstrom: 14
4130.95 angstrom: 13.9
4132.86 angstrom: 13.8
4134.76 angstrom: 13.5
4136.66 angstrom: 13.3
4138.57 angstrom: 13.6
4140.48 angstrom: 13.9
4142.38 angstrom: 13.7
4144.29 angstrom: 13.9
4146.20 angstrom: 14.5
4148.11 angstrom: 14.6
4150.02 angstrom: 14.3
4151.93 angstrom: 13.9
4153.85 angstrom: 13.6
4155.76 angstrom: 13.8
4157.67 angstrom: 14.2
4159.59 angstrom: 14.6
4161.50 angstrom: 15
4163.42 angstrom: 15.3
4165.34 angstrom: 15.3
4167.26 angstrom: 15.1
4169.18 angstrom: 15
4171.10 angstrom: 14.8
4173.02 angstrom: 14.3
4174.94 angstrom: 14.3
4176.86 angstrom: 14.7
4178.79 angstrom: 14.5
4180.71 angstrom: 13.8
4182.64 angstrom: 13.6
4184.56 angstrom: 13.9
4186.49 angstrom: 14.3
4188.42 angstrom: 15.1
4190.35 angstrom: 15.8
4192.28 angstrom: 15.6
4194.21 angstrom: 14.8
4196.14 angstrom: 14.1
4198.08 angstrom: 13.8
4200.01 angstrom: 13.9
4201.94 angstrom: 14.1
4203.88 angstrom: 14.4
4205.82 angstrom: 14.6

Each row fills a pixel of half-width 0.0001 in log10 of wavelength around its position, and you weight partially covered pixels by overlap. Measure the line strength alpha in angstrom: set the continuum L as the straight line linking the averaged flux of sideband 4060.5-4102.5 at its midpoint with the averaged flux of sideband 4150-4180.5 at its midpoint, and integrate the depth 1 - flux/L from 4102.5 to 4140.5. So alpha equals 1.4 angstrom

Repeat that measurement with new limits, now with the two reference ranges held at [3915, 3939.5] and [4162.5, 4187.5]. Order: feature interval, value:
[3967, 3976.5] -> 3.0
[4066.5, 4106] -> -1.9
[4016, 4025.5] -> -3.0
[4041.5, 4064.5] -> -3.6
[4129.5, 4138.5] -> 0.2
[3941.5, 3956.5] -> -1.0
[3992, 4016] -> -4.5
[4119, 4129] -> -0.3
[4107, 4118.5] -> -0.1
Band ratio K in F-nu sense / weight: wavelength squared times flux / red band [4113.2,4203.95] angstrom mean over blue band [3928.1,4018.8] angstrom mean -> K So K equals 1.33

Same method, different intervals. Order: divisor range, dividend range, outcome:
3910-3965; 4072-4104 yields 1.33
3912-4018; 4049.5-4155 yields 1.26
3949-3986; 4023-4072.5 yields 1.46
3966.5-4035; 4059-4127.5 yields 1.09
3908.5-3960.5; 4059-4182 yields 1.34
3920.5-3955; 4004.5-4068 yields 1.45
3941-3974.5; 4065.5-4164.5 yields 1.46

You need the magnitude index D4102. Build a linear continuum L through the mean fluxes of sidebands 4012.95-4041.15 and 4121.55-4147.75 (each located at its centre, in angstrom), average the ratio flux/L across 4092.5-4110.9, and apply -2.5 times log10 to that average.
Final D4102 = 0.113 mag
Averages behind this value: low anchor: 15.4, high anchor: 13.9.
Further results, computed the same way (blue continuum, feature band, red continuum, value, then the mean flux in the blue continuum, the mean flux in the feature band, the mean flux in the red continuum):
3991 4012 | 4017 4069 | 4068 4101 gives -0.07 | 14.1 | 15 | 14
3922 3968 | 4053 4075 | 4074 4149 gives -0.11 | 10.5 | 14.3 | 13.9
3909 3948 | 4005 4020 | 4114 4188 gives -0.20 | 11.3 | 15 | 14.2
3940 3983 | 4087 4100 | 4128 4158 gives -0.04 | 10.4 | 13.4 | 13.9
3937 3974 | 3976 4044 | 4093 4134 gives -0.25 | 10.3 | 14.4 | 13.6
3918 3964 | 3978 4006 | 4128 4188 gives -0.16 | 11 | 13.6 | 14.2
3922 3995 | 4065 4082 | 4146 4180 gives -0.11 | 10.9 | 14.3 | 14.5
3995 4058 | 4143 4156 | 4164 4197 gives 0.05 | 14.8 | 14.1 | 14.7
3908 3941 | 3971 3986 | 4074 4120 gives 0.15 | 11.3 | 10.6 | 13.8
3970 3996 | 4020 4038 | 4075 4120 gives -0.20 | 12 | 15.3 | 13.8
